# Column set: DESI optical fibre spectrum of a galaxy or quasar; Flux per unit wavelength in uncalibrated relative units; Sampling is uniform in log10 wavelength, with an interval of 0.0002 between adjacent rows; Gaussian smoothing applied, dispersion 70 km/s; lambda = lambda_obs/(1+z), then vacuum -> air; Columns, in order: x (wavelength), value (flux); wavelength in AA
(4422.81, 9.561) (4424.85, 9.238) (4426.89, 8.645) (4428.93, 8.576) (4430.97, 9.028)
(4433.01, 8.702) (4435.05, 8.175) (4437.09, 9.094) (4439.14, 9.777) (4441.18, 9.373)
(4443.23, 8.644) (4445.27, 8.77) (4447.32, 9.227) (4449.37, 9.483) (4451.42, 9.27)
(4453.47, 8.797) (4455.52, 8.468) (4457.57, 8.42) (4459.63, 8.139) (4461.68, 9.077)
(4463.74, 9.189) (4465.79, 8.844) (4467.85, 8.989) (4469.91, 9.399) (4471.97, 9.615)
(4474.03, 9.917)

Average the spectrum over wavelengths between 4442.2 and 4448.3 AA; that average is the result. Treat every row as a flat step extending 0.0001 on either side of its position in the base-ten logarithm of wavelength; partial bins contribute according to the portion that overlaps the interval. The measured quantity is 8.88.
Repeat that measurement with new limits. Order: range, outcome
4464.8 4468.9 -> 8.91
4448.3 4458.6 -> 8.89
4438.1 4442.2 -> 9.57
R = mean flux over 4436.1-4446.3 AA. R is 9.13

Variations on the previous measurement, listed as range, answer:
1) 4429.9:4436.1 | 8.64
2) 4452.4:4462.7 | 8.58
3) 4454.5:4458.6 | 8.44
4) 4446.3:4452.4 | 9.32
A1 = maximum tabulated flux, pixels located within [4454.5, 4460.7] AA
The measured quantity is 8.468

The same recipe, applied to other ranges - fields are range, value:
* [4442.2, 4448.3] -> 9.227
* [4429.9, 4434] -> 9.028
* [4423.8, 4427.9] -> 9.238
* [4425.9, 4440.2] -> 9.777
